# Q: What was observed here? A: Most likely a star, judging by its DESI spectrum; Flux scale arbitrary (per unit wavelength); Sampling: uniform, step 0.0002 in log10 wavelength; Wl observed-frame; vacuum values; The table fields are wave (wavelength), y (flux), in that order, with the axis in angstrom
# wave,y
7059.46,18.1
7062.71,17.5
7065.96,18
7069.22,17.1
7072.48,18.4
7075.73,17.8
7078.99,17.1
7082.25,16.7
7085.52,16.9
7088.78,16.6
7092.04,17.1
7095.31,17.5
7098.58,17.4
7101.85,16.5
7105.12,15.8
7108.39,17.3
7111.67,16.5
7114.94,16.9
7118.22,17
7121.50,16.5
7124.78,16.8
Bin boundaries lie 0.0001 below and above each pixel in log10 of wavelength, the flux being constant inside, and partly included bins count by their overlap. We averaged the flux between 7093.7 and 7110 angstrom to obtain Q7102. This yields 16.9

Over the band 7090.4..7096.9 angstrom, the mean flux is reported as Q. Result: 17.3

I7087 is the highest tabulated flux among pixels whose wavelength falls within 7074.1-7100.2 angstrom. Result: 17.8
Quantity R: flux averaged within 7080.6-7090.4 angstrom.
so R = 16.7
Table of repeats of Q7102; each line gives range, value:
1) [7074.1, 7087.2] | 17.1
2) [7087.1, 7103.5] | 17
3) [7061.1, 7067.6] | 17.7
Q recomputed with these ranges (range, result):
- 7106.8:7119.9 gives 16.9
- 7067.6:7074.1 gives 17.7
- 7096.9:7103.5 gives 16.9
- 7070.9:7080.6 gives 17.8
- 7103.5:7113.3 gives 16.5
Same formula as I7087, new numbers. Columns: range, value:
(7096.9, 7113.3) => 17.4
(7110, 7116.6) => 16.9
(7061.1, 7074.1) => 18.4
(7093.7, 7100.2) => 17.5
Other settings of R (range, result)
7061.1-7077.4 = 17.8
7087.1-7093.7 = 16.9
